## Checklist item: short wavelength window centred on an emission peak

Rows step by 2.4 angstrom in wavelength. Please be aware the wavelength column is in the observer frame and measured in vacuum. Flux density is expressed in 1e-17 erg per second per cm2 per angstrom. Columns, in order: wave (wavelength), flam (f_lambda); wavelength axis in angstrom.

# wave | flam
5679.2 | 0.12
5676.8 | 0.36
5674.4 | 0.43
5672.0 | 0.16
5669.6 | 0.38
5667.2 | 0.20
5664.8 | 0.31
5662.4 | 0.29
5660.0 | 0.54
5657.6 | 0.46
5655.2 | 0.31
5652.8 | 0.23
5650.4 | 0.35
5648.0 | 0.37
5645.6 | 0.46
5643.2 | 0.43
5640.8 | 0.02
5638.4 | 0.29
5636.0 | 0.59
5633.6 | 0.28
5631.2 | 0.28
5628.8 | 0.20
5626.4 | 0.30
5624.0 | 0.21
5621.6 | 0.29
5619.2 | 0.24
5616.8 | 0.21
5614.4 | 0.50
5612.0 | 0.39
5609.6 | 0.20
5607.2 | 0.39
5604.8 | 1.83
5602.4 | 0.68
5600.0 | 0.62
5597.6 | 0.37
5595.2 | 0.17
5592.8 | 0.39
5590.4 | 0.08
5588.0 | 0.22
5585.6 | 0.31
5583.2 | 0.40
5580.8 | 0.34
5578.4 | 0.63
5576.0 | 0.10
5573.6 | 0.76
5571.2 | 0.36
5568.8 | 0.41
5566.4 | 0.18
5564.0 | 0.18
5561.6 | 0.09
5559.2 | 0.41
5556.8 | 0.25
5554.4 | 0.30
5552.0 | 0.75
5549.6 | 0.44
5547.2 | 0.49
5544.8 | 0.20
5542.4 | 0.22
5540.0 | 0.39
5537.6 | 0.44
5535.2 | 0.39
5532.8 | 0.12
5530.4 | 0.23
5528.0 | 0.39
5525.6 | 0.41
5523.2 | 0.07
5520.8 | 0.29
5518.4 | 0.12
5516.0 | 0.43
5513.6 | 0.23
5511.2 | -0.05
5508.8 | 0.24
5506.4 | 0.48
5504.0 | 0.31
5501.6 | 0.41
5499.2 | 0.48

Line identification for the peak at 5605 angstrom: [O III]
